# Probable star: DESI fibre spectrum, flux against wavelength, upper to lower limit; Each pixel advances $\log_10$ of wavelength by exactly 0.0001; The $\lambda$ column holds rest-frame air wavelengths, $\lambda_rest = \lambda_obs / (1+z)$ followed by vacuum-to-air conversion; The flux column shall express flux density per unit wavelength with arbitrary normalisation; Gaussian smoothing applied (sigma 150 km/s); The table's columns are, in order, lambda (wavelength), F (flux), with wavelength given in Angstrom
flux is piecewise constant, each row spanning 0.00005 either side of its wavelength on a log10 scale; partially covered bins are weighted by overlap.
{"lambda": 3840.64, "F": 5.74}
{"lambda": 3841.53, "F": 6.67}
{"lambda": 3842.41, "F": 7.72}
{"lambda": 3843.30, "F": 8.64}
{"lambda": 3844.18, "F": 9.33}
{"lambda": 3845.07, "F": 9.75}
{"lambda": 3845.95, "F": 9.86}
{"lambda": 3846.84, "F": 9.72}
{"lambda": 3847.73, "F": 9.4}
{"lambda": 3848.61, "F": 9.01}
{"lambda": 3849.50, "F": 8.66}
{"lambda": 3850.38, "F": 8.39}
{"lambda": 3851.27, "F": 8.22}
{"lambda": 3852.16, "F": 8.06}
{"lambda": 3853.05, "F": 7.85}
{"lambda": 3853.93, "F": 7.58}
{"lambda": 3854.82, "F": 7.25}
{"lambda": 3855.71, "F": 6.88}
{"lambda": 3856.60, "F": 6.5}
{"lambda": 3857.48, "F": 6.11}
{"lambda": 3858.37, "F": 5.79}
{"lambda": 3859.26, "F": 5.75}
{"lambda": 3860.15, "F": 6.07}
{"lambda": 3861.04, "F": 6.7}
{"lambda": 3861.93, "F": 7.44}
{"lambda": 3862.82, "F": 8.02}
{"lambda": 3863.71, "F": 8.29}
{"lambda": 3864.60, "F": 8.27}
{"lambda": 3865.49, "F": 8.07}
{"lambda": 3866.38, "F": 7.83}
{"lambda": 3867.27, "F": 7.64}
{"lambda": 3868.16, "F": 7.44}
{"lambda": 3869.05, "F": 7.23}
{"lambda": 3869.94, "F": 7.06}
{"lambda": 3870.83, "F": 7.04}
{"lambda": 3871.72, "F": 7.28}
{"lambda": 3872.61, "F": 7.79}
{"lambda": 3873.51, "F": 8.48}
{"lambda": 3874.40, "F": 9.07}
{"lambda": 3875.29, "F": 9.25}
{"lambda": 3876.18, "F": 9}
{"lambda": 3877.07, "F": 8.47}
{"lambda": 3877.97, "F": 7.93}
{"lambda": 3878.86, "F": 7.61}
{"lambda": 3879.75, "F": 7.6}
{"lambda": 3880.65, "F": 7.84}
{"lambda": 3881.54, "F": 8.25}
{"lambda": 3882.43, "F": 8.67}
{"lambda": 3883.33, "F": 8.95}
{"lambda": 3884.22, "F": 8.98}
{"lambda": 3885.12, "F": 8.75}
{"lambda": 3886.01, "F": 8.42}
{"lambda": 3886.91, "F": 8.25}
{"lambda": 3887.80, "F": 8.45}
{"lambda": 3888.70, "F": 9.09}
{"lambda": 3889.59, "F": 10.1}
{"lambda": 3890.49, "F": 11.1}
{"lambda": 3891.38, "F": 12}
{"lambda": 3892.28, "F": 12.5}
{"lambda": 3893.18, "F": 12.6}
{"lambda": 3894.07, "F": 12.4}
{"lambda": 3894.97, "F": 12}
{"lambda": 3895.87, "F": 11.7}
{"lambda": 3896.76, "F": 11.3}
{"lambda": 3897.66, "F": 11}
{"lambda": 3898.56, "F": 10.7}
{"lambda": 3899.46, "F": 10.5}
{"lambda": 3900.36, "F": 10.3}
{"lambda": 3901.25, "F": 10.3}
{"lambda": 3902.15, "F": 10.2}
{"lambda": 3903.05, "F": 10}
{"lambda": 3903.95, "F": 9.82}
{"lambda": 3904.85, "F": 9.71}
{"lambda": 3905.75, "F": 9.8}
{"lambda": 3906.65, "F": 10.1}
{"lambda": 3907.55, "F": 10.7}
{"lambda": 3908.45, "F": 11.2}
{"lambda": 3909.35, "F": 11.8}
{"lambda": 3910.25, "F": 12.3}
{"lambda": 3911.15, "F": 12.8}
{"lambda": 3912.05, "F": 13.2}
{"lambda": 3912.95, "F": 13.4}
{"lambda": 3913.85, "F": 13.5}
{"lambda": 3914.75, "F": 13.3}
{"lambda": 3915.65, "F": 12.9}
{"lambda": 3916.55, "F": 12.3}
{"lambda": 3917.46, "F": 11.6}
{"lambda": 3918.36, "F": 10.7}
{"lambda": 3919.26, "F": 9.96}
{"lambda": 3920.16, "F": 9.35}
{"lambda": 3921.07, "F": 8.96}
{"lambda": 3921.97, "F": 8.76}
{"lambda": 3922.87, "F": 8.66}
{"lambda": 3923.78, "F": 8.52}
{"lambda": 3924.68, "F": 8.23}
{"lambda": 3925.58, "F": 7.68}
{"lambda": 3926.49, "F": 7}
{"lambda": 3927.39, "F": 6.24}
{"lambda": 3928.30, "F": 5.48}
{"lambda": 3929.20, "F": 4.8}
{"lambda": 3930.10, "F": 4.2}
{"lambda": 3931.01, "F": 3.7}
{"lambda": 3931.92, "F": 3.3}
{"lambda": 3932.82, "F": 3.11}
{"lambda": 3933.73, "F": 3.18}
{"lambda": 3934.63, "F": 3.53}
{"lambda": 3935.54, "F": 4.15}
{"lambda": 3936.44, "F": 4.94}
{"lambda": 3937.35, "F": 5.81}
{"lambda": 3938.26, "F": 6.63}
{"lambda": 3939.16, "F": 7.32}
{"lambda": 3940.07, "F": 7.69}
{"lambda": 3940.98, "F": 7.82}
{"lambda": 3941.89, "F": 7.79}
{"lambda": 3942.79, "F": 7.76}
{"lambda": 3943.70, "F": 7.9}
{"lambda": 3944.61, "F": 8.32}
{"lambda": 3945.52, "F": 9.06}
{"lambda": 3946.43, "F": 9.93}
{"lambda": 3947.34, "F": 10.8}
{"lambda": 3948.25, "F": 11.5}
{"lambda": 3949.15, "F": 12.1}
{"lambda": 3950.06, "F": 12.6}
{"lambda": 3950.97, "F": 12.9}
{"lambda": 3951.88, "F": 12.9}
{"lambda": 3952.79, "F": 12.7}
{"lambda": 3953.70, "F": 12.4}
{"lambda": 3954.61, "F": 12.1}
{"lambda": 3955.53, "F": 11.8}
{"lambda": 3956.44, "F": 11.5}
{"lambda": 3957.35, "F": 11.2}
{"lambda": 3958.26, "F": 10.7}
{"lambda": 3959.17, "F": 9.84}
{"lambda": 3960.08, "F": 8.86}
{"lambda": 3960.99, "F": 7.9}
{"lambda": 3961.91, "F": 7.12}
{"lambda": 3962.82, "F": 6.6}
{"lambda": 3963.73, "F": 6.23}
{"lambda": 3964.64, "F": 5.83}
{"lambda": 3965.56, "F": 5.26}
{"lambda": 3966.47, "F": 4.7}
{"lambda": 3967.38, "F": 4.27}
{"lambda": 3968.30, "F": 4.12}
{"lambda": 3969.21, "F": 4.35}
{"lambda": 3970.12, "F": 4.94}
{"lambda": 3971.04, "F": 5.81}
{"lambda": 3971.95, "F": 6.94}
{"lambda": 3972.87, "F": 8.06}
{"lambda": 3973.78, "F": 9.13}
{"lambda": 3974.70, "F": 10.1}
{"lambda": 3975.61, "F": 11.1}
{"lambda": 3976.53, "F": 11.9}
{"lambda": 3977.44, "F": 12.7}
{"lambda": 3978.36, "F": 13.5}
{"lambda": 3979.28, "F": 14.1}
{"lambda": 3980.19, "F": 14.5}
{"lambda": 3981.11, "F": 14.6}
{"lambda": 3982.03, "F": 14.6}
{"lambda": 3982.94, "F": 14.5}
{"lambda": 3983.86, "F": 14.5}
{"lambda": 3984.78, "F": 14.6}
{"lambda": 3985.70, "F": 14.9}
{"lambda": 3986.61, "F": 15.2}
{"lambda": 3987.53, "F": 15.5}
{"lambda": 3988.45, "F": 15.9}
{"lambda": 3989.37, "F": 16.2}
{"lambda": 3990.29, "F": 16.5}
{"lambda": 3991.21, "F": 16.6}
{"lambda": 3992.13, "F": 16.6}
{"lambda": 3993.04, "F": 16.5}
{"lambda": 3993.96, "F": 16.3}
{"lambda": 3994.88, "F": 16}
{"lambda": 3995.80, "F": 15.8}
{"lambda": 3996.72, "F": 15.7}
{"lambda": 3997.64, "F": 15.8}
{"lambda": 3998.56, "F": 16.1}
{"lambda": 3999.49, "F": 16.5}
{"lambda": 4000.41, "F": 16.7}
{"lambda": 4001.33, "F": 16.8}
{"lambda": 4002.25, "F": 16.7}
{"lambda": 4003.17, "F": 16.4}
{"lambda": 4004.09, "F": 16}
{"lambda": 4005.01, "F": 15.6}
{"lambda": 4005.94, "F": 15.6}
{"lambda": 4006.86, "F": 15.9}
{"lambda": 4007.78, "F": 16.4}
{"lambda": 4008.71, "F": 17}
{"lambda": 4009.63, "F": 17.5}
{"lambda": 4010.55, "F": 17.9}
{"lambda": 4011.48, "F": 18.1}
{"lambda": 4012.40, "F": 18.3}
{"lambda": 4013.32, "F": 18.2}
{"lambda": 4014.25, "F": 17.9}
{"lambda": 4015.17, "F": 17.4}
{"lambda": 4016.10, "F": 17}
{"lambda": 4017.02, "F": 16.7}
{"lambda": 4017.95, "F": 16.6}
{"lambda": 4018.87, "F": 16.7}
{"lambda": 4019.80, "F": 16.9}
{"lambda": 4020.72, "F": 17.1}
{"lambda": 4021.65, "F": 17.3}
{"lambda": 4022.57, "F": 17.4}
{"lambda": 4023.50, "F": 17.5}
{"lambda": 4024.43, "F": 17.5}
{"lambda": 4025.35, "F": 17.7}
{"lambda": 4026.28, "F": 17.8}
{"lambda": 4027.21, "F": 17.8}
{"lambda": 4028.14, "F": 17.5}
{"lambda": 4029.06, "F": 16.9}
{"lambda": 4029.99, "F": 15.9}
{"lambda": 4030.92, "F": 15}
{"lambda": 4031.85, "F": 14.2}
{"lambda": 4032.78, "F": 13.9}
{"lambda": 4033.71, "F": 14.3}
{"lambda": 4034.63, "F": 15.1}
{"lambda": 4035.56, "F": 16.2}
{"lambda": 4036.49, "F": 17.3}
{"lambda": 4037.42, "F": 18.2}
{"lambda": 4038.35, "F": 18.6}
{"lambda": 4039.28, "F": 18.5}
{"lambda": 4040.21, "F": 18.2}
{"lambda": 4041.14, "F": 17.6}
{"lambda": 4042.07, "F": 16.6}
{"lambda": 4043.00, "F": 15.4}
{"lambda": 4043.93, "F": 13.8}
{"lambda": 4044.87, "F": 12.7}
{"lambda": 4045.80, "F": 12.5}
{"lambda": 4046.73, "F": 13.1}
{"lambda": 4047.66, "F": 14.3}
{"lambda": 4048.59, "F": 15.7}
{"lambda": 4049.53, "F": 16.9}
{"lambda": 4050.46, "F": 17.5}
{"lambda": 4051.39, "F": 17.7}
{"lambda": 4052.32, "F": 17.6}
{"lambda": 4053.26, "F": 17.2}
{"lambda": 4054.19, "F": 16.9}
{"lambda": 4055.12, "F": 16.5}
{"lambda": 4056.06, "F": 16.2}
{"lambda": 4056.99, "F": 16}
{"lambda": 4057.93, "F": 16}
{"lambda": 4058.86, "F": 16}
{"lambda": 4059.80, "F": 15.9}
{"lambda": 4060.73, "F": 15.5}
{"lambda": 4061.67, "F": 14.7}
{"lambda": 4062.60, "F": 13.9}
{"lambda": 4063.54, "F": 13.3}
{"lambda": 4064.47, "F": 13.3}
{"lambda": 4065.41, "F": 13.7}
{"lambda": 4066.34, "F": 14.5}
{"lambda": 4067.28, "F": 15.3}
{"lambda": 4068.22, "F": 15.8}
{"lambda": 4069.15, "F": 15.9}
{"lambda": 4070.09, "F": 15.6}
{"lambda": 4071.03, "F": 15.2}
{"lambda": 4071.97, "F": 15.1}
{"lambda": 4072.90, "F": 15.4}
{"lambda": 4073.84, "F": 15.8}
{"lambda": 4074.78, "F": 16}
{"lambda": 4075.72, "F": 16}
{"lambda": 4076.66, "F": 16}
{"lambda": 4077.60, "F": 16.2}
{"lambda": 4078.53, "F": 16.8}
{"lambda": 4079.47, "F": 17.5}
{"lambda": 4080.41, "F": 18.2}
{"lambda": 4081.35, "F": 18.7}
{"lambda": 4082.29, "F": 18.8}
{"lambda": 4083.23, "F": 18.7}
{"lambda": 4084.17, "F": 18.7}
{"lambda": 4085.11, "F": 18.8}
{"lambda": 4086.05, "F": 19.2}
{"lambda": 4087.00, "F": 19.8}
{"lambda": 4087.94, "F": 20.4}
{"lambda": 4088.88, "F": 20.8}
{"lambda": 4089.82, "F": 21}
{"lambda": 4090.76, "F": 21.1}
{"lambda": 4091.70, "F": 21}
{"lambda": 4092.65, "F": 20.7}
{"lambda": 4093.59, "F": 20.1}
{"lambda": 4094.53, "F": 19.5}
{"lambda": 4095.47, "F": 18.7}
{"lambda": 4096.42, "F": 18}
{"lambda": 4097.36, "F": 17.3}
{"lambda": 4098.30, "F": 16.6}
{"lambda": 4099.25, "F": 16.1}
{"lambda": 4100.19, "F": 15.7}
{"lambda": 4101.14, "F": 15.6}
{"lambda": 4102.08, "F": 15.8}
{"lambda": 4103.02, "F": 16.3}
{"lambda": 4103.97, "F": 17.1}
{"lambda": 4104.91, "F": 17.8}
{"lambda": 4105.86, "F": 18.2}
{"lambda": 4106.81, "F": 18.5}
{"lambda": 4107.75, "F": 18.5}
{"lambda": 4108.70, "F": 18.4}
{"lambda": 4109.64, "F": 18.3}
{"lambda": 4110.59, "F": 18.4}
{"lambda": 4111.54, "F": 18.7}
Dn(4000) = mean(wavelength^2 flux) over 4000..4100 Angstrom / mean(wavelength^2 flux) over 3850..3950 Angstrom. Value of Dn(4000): 2.08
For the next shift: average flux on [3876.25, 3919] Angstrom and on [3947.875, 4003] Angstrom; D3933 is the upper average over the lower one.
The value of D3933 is 1.15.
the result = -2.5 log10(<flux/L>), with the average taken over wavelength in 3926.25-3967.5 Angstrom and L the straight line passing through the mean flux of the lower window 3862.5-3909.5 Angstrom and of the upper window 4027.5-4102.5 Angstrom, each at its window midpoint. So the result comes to 0.447 mag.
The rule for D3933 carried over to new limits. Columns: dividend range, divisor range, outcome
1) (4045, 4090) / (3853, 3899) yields 1.91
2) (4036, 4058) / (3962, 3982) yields 1.89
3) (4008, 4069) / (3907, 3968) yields 1.85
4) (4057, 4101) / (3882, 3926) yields 1.62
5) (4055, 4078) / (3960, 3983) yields 1.74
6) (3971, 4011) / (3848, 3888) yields 1.89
